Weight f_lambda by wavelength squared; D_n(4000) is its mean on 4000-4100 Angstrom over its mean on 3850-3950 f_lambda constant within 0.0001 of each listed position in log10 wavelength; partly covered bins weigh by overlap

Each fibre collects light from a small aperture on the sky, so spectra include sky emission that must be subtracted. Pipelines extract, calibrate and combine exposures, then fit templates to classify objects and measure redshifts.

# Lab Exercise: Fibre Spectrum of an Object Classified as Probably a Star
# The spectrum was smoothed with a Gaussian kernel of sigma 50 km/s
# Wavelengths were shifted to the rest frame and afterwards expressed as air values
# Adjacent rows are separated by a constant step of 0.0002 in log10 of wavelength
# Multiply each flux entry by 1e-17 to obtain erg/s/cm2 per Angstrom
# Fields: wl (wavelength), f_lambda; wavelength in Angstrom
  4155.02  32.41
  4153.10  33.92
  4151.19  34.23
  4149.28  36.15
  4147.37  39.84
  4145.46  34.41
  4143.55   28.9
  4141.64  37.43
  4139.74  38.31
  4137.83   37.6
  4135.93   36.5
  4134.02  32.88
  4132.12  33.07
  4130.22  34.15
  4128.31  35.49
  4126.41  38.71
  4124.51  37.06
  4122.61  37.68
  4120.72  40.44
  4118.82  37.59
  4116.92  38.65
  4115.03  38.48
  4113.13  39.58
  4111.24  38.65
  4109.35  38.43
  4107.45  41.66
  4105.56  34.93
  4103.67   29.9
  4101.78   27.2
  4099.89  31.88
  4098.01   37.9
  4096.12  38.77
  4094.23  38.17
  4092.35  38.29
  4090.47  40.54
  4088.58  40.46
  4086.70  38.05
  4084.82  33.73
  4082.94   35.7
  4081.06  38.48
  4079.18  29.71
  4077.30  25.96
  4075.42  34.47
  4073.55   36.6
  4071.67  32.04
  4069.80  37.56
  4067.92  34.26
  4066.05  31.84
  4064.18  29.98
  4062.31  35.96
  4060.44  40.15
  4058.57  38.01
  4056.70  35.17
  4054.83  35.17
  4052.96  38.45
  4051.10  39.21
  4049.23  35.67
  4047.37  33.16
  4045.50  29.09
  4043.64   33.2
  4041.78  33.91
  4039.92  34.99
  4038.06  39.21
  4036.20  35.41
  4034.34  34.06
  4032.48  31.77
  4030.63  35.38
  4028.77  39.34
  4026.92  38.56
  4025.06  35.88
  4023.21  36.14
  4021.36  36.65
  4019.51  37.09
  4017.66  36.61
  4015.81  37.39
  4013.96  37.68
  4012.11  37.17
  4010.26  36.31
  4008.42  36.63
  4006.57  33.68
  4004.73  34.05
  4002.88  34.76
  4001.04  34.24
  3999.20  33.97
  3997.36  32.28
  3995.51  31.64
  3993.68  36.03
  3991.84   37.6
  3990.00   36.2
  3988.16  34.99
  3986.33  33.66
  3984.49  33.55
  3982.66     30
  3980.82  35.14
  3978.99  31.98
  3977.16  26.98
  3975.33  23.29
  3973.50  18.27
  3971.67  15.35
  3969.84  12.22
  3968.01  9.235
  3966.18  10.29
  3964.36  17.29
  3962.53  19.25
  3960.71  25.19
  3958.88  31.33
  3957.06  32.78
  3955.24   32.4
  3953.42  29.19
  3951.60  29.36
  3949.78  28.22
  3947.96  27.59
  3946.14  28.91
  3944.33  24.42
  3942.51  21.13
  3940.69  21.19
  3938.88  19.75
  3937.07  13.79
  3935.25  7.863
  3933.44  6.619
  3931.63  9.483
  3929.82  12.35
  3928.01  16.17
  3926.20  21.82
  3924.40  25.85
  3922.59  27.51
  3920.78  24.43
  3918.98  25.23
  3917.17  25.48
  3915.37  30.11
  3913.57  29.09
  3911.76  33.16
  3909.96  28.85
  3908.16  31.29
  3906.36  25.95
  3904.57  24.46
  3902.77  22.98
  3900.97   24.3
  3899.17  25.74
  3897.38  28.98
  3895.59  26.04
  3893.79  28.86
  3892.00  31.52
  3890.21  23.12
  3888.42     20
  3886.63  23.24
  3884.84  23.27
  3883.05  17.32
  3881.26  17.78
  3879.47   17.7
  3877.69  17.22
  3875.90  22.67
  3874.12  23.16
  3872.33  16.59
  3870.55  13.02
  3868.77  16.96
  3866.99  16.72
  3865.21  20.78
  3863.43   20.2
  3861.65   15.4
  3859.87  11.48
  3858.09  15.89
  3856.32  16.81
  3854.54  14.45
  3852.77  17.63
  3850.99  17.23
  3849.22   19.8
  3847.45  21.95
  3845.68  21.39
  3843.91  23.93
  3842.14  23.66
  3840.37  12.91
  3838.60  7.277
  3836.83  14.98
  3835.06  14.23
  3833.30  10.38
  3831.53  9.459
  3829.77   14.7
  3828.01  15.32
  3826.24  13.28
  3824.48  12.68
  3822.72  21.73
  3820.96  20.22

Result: 1.80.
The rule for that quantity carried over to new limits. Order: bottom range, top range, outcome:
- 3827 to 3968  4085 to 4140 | 1.96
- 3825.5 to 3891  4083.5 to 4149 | 2.40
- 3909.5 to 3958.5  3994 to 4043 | 1.58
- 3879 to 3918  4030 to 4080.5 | 1.46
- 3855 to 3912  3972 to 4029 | 1.65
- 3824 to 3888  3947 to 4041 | 1.96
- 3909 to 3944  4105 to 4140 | 1.95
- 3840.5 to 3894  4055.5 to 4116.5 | 2.05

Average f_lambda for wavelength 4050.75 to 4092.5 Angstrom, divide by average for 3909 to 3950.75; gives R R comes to 1.61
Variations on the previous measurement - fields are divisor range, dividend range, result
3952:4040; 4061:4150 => 1.15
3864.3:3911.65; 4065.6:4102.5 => 1.54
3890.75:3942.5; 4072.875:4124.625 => 1.57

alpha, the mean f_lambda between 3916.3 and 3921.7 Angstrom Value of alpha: 25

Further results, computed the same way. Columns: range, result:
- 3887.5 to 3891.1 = 21.6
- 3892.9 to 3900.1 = 27.4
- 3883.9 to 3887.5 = 23.2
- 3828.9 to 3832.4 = 12.1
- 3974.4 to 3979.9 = 27.4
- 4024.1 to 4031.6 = 37.3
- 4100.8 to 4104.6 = 28.6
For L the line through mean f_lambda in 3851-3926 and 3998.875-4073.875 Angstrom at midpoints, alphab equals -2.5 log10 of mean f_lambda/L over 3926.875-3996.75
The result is 0.213 mag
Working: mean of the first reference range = 22.4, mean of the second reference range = 35.5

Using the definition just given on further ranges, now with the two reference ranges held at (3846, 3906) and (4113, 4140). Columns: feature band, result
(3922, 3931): 0.18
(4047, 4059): -0.14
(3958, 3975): 0.43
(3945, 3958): -0.17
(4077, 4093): -0.05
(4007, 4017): -0.24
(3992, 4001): -0.19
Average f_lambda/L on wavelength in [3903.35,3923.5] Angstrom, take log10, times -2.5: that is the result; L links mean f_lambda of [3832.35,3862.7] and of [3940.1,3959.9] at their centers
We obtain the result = -0.16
